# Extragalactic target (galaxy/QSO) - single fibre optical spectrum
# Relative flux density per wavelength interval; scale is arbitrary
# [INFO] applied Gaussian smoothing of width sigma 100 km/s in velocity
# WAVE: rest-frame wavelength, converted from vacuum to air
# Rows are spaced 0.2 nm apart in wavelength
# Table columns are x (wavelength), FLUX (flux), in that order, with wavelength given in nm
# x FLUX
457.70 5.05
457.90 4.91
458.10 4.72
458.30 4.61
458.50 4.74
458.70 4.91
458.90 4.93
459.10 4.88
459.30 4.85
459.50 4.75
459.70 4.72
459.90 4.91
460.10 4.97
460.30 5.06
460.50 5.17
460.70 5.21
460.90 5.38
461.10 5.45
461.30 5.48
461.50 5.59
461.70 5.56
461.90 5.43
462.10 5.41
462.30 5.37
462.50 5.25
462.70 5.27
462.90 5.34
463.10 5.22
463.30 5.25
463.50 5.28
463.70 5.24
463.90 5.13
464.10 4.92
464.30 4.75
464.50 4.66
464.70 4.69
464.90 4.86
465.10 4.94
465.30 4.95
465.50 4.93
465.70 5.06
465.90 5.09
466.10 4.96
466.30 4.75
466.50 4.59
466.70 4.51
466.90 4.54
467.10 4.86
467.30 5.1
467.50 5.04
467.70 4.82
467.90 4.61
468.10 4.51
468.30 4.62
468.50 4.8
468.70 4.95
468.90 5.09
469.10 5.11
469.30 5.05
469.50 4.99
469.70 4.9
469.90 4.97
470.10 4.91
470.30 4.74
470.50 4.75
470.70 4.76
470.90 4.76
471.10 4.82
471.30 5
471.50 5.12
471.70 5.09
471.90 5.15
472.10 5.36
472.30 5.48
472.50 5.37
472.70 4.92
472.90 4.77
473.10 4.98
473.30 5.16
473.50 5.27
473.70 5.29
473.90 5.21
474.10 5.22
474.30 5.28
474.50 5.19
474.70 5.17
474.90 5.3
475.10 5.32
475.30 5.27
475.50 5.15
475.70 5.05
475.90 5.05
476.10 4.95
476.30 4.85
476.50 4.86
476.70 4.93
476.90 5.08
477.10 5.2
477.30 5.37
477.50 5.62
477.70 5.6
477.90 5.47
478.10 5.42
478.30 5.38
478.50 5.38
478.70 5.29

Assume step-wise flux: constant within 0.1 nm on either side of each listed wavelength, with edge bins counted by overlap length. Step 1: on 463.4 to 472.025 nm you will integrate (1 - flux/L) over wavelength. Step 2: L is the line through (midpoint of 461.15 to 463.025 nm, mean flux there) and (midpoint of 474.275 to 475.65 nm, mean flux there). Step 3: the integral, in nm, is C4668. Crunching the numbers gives 0.708 nm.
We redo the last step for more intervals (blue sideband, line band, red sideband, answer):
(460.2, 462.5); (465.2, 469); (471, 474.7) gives 0.31 nm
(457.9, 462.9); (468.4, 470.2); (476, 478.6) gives 0.07 nm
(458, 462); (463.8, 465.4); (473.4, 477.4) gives 0.07 nm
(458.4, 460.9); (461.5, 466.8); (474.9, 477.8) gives -0.07 nm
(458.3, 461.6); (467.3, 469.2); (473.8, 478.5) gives 0.10 nm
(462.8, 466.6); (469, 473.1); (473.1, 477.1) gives 0.06 nm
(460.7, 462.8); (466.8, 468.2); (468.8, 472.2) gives 0.09 nm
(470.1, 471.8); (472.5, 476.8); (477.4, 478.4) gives 0.08 nm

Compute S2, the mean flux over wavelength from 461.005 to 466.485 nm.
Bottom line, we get 5.13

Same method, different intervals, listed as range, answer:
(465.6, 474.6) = 4.97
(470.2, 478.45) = 5.14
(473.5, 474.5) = 5.25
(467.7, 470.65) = 4.85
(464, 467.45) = 4.84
